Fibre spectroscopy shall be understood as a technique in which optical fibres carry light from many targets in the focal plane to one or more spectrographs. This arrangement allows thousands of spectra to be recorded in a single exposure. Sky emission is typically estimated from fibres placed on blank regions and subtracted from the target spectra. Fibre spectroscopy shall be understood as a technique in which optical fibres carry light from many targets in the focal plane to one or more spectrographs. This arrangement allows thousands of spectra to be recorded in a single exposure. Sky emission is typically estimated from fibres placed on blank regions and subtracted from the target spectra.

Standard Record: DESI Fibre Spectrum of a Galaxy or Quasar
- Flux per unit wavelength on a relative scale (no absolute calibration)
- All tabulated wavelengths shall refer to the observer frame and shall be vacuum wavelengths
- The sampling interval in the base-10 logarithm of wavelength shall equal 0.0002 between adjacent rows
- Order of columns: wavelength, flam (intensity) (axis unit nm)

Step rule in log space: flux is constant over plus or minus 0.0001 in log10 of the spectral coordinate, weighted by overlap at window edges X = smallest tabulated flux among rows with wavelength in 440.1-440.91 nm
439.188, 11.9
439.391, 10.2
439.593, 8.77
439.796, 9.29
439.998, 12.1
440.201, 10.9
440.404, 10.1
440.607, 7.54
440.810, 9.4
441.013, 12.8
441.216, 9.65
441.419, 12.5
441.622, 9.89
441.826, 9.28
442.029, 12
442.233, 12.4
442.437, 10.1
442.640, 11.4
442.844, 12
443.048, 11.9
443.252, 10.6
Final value 7.54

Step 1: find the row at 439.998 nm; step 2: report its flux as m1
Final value 12.1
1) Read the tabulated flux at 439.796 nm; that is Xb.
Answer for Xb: 9.29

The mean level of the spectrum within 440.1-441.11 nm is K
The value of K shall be 10.1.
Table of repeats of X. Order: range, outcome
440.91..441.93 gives 9.28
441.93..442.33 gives 12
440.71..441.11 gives 9.4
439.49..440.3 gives 8.77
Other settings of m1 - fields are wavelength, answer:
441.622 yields 9.89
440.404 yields 10.1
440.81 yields 9.4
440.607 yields 7.54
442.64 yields 11.4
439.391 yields 10.2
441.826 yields 9.28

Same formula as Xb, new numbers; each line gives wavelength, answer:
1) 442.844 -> 12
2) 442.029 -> 12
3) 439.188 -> 11.9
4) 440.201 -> 10.9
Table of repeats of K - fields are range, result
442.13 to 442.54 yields 11.3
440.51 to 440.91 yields 8.48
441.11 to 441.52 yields 11.1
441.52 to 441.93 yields 9.61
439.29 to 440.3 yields 10.3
